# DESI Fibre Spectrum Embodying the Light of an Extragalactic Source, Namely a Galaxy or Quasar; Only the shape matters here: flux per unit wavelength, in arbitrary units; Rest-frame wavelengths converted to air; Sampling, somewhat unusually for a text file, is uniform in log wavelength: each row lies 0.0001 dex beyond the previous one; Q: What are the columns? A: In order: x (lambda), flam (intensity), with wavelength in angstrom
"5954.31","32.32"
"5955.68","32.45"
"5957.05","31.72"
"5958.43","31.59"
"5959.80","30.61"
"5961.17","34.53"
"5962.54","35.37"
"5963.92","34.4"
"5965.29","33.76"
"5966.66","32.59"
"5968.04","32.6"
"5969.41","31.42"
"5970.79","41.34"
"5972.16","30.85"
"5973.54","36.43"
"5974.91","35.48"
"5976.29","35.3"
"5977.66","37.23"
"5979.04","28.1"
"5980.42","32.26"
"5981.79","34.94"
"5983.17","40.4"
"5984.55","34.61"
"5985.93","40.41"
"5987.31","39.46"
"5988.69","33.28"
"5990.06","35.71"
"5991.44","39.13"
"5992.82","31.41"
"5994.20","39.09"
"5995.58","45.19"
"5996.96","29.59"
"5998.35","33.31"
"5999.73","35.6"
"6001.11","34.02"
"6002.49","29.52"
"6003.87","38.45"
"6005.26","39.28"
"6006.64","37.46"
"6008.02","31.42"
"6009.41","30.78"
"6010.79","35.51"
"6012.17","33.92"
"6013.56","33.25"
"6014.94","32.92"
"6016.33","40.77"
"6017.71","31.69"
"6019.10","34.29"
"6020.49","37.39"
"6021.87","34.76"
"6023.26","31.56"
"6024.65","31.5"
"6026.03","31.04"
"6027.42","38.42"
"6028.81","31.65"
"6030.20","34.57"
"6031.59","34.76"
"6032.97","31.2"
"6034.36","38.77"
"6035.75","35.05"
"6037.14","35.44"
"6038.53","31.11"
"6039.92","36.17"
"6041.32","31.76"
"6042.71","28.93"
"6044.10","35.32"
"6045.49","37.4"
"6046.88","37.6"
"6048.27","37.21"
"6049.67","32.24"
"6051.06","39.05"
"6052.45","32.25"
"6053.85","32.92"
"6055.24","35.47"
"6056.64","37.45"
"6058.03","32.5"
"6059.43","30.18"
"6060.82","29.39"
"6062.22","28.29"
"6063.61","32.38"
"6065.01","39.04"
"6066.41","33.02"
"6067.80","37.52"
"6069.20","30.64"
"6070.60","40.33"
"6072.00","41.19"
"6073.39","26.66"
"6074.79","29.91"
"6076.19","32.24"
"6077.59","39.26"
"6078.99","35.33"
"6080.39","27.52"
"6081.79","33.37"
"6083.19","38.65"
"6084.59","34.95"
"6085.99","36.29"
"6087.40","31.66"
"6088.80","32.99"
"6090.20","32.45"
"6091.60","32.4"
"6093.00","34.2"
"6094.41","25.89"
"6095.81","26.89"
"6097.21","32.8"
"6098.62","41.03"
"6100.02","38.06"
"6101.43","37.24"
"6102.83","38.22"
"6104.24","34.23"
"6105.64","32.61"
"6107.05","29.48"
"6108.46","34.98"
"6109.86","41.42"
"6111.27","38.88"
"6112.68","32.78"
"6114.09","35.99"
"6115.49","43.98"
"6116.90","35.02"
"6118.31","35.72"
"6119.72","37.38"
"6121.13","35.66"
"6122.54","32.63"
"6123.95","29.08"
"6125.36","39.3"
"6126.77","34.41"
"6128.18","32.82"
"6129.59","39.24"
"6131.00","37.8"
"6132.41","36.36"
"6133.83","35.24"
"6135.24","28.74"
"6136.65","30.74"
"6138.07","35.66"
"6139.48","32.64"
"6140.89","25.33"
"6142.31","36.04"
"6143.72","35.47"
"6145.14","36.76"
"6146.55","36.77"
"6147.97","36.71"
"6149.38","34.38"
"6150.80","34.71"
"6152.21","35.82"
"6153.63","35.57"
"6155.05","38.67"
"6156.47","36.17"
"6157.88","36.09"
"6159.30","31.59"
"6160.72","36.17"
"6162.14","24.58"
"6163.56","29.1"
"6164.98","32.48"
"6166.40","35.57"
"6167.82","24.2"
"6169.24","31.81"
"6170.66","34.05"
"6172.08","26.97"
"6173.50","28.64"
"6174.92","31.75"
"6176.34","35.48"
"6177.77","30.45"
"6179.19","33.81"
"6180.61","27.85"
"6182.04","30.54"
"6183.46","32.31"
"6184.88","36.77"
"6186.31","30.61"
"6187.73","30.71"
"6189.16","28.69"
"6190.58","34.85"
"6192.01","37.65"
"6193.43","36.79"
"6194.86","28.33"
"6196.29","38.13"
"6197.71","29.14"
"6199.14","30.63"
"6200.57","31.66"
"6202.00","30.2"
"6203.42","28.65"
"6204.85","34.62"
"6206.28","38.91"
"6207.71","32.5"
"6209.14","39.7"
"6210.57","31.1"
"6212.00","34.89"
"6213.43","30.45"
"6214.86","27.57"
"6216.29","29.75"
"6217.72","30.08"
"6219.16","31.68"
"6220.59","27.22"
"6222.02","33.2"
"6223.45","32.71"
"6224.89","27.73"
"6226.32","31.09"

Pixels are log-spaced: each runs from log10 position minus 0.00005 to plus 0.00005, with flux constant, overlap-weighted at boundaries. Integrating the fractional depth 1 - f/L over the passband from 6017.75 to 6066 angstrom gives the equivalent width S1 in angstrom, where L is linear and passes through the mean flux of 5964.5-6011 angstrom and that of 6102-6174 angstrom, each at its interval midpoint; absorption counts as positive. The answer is 1.16 angstrom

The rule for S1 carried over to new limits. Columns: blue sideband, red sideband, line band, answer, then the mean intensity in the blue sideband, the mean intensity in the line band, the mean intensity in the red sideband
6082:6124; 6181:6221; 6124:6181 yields 0.34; 34.9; 33.4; 32.3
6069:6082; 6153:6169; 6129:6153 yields -1.20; 33.8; 34.6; 32.7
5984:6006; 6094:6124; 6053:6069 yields 1.00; 36.1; 33.4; 35.2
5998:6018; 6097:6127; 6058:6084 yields 1.38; 34.6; 33.6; 36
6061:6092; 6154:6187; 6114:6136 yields -1.77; 33.9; 35.6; 32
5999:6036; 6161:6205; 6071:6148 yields -4.06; 34.4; 34.5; 31.5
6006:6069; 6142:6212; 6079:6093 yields 0.10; 34.1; 33.5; 33.1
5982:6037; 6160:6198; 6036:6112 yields -0.67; 35.2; 34.2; 31.8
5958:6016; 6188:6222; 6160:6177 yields 0.96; 34.9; 30.9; 32.3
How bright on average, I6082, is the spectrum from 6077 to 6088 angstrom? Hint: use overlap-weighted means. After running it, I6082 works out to 34.6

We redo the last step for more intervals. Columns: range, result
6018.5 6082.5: 34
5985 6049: 34.9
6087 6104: 33.7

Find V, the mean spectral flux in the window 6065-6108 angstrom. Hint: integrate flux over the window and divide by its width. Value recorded 34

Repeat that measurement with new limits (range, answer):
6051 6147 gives 34.4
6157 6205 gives 31.8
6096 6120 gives 36.2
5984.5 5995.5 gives 37.2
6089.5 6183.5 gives 33.9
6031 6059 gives 34.6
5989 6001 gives 35.9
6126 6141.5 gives 33.6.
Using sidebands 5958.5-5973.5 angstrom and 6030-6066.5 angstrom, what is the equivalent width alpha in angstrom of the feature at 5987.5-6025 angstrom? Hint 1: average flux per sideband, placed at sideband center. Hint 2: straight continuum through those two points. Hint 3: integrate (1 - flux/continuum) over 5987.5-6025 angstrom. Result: -1.13 angstrom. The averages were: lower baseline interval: 33.8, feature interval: 34.9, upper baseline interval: 34.1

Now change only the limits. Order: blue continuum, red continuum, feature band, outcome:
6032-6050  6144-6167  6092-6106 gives 0.2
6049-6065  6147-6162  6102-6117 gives -0.8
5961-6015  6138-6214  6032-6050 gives 0.0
